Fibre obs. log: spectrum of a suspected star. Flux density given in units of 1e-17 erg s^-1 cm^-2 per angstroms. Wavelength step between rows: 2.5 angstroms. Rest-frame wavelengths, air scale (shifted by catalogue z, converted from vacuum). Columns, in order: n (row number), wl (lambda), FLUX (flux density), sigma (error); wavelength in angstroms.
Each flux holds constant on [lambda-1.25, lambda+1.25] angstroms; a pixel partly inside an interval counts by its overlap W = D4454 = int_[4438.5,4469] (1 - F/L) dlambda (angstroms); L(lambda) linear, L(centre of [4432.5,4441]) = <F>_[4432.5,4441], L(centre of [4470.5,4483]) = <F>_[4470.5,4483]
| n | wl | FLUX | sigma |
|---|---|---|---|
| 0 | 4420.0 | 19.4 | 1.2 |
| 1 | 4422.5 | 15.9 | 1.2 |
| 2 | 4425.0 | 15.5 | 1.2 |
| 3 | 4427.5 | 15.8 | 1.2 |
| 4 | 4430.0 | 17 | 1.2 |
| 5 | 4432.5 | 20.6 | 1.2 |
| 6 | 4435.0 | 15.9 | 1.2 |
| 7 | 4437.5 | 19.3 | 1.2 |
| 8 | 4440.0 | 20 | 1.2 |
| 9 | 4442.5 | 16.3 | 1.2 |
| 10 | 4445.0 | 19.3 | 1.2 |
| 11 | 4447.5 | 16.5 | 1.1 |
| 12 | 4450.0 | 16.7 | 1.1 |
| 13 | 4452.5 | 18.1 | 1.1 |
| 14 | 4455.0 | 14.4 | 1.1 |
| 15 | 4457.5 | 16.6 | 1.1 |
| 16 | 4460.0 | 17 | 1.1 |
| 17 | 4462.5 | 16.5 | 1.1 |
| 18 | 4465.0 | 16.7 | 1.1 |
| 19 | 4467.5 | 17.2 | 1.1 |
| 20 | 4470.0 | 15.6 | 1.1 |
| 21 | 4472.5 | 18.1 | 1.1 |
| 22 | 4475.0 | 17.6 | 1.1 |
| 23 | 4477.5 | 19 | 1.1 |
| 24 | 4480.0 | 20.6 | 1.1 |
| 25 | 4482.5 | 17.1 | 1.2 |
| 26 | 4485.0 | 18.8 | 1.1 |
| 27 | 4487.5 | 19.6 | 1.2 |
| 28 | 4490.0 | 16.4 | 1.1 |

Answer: 2.4 angstroms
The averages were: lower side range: 18.7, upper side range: 18.4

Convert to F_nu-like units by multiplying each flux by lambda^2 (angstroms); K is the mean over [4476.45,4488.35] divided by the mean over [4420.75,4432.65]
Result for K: 1.2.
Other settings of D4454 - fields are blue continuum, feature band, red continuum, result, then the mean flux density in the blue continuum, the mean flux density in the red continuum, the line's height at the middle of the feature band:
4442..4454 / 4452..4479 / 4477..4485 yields 1.78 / 17.4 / 18.9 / 18.2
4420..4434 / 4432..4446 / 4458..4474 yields -1.13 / 17.2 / 16.9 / 17.1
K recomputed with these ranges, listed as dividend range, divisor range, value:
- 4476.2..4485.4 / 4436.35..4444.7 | 1.03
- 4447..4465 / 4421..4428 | 1.06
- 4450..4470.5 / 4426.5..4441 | 0.93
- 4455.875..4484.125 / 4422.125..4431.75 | 1.09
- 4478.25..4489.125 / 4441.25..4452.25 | 1.11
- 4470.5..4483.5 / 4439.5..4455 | 1.07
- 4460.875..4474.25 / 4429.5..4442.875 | 0.93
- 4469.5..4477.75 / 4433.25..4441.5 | 0.97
